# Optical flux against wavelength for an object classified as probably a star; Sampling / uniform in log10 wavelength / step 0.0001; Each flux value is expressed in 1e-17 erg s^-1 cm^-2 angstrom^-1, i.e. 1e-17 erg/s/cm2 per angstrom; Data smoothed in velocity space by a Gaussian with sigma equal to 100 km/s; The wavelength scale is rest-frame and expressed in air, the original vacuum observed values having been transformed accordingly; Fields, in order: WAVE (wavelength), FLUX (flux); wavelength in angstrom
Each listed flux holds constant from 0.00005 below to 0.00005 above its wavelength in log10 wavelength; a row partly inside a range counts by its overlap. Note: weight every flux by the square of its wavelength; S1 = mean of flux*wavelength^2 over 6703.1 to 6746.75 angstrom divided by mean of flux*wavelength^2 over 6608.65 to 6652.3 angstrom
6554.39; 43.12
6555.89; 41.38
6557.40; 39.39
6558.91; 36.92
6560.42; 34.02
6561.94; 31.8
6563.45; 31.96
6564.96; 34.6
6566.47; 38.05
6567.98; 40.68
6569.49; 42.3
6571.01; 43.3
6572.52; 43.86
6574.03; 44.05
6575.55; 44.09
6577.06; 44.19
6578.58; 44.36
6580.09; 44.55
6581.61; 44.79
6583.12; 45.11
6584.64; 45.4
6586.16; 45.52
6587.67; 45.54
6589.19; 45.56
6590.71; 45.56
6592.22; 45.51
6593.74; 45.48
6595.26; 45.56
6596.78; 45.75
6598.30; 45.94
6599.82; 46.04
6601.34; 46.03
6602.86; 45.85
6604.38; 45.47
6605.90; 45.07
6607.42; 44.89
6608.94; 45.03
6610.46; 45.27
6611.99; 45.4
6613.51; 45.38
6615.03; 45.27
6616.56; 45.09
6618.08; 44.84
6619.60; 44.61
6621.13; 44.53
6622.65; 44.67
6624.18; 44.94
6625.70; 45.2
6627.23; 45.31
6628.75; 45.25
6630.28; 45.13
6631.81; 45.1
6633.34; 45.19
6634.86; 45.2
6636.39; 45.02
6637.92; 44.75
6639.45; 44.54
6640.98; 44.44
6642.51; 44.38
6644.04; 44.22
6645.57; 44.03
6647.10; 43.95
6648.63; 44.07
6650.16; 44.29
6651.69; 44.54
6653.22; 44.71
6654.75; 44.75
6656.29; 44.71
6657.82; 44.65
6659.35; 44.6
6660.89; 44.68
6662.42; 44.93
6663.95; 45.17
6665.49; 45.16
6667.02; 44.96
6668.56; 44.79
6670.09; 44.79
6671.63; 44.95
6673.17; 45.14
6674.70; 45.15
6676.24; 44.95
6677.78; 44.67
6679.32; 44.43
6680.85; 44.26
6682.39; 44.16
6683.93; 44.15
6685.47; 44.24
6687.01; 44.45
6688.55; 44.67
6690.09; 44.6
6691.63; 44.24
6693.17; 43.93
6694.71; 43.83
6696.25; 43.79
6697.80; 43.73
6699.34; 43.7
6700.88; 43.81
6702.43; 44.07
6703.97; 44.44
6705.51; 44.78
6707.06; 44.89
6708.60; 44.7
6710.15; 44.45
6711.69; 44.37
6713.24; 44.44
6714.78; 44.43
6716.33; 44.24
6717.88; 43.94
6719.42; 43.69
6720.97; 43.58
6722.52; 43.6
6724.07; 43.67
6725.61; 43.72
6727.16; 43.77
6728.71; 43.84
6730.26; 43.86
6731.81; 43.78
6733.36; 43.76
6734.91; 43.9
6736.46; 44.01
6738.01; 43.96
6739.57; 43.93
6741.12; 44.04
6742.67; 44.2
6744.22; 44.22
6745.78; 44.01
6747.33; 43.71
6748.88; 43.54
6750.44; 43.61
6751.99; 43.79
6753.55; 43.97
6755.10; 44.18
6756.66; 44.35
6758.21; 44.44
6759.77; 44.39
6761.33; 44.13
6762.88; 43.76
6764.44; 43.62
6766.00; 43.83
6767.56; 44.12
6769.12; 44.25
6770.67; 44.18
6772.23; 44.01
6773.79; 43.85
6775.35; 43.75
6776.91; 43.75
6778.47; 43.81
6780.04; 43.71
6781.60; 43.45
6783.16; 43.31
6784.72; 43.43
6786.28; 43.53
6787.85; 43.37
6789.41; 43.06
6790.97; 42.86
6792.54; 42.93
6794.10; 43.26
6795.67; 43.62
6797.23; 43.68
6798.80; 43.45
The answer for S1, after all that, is 1.01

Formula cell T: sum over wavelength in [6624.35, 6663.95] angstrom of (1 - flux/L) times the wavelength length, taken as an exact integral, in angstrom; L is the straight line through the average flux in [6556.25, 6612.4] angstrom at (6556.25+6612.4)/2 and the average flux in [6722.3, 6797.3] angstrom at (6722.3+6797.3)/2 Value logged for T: -1.31 angstrom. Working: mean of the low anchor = 43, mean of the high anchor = 43.8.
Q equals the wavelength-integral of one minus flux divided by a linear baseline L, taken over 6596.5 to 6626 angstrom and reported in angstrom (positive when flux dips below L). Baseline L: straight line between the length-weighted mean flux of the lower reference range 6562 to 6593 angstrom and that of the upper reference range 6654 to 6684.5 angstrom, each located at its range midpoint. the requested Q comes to -1.2 angstrom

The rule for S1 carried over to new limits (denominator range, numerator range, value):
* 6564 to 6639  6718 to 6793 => 1.03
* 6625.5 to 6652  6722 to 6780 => 1.02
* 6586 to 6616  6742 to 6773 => 1.01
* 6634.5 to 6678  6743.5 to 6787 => 1.01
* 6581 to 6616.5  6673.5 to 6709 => 1.00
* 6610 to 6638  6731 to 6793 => 1.01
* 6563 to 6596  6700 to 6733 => 1.06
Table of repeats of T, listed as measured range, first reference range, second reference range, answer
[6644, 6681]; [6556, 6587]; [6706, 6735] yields -1.58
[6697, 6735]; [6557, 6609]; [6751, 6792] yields -0.45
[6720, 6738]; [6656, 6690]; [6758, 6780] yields 0.20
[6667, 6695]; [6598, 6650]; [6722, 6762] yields -0.04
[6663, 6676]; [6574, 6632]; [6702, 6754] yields -0.13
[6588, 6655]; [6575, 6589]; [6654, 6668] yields -0.28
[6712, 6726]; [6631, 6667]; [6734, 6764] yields 0.08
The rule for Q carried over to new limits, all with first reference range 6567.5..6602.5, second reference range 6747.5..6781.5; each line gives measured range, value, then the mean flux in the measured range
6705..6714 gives -0.1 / 44.6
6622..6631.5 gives -0.1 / 45.1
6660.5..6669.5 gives -0.1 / 45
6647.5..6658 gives 0.0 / 44.5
